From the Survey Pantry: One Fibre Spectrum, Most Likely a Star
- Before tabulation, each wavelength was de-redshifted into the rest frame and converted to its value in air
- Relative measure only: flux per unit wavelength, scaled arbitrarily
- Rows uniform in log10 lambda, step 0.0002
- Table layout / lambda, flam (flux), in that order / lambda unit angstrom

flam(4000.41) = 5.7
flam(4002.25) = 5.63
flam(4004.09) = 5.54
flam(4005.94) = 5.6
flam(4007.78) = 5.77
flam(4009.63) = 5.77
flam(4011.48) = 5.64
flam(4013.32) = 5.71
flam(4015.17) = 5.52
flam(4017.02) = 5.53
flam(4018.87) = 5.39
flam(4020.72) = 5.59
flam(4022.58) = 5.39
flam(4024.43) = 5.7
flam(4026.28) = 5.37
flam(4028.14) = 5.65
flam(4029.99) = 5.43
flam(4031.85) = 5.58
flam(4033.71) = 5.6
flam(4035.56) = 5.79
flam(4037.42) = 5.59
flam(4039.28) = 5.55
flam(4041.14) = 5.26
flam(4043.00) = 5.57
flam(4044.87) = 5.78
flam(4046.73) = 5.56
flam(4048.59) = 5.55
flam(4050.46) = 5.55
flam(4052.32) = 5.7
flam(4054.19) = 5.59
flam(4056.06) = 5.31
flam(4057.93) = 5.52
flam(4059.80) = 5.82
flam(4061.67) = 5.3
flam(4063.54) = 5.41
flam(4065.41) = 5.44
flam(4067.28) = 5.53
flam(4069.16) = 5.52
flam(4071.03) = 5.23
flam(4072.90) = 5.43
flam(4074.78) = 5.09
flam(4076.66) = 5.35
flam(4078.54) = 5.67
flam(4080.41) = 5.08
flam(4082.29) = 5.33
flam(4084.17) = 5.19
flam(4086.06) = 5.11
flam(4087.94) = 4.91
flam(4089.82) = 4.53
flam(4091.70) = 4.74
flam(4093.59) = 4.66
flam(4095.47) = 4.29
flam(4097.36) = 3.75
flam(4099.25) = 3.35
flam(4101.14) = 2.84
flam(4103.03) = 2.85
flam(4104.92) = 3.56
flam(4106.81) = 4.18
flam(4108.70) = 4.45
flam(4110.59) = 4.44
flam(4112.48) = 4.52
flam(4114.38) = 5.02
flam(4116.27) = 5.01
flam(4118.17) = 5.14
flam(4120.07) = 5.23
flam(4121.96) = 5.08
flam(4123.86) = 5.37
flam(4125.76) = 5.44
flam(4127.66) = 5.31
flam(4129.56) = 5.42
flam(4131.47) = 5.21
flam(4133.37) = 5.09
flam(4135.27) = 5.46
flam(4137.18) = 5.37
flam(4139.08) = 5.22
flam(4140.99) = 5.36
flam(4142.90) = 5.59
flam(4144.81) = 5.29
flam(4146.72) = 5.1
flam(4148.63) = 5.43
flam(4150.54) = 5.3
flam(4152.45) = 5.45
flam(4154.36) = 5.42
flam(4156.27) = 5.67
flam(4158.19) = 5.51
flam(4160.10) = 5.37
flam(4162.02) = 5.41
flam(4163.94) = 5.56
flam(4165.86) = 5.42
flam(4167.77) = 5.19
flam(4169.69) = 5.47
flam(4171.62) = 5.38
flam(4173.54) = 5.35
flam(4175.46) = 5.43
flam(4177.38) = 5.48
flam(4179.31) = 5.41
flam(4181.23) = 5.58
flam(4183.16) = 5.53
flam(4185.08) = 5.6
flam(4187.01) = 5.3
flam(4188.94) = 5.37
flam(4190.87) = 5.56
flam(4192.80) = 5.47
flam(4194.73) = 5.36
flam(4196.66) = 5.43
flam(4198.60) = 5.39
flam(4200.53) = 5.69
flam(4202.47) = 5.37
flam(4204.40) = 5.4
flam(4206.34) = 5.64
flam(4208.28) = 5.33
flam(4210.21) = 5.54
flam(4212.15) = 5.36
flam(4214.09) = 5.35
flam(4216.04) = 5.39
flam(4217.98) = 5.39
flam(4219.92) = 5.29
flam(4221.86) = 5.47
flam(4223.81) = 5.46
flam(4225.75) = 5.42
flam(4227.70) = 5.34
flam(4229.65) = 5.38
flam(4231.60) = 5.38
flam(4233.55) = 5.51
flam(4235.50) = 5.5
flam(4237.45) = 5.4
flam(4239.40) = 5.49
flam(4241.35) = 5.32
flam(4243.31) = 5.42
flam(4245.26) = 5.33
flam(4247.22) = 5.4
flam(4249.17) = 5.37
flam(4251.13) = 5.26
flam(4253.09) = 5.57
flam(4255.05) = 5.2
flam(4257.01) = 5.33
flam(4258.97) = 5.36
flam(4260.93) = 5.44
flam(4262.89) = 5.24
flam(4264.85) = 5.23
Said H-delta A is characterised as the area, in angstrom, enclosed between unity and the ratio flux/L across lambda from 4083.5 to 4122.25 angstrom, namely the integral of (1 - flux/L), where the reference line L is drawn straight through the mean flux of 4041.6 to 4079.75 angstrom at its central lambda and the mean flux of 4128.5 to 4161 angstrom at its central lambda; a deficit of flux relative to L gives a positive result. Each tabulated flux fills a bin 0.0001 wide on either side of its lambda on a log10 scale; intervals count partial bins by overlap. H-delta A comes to 7.31 angstrom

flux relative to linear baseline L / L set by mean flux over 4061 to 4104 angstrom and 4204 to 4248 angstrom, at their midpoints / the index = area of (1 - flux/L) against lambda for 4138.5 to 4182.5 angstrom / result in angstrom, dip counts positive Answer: -2.4 angstrom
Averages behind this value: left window 4.8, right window 5.41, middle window 5.41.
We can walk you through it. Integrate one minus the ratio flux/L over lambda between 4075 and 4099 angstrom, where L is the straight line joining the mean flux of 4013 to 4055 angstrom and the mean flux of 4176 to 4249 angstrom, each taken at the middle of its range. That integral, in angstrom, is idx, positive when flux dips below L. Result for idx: 2.9 angstrom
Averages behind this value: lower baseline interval 5.56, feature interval 4.84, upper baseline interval 5.43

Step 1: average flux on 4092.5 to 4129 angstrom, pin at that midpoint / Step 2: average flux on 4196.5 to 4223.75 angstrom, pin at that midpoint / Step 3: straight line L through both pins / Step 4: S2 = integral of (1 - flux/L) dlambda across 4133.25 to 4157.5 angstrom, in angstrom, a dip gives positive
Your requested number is -2.9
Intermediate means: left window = 4.46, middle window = 5.38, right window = 5.43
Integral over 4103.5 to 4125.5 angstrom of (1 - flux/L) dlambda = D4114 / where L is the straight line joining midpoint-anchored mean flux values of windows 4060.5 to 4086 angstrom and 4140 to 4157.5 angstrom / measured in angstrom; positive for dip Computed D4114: 2.7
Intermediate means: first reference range 5.35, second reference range 5.4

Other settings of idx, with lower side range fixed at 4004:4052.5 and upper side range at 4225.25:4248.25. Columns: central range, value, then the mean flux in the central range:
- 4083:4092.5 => 1.1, 4.91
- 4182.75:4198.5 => 0.0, 5.45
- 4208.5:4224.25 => 0.1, 5.4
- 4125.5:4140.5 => 0.5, 5.31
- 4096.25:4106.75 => 4.1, 3.36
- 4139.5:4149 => 0.2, 5.34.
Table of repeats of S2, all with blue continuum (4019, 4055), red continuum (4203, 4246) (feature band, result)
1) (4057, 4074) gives 0.2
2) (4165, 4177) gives 0.2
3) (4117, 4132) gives 0.6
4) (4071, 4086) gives 0.7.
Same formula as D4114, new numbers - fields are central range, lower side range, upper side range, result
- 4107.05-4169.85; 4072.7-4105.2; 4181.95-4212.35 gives -3.5 angstrom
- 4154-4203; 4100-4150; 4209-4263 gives -3.1 angstrom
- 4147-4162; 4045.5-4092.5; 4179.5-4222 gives -0.1 angstrom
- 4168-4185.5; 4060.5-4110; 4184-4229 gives -0.7 angstrom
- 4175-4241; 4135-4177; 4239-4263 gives -0.7 angstrom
